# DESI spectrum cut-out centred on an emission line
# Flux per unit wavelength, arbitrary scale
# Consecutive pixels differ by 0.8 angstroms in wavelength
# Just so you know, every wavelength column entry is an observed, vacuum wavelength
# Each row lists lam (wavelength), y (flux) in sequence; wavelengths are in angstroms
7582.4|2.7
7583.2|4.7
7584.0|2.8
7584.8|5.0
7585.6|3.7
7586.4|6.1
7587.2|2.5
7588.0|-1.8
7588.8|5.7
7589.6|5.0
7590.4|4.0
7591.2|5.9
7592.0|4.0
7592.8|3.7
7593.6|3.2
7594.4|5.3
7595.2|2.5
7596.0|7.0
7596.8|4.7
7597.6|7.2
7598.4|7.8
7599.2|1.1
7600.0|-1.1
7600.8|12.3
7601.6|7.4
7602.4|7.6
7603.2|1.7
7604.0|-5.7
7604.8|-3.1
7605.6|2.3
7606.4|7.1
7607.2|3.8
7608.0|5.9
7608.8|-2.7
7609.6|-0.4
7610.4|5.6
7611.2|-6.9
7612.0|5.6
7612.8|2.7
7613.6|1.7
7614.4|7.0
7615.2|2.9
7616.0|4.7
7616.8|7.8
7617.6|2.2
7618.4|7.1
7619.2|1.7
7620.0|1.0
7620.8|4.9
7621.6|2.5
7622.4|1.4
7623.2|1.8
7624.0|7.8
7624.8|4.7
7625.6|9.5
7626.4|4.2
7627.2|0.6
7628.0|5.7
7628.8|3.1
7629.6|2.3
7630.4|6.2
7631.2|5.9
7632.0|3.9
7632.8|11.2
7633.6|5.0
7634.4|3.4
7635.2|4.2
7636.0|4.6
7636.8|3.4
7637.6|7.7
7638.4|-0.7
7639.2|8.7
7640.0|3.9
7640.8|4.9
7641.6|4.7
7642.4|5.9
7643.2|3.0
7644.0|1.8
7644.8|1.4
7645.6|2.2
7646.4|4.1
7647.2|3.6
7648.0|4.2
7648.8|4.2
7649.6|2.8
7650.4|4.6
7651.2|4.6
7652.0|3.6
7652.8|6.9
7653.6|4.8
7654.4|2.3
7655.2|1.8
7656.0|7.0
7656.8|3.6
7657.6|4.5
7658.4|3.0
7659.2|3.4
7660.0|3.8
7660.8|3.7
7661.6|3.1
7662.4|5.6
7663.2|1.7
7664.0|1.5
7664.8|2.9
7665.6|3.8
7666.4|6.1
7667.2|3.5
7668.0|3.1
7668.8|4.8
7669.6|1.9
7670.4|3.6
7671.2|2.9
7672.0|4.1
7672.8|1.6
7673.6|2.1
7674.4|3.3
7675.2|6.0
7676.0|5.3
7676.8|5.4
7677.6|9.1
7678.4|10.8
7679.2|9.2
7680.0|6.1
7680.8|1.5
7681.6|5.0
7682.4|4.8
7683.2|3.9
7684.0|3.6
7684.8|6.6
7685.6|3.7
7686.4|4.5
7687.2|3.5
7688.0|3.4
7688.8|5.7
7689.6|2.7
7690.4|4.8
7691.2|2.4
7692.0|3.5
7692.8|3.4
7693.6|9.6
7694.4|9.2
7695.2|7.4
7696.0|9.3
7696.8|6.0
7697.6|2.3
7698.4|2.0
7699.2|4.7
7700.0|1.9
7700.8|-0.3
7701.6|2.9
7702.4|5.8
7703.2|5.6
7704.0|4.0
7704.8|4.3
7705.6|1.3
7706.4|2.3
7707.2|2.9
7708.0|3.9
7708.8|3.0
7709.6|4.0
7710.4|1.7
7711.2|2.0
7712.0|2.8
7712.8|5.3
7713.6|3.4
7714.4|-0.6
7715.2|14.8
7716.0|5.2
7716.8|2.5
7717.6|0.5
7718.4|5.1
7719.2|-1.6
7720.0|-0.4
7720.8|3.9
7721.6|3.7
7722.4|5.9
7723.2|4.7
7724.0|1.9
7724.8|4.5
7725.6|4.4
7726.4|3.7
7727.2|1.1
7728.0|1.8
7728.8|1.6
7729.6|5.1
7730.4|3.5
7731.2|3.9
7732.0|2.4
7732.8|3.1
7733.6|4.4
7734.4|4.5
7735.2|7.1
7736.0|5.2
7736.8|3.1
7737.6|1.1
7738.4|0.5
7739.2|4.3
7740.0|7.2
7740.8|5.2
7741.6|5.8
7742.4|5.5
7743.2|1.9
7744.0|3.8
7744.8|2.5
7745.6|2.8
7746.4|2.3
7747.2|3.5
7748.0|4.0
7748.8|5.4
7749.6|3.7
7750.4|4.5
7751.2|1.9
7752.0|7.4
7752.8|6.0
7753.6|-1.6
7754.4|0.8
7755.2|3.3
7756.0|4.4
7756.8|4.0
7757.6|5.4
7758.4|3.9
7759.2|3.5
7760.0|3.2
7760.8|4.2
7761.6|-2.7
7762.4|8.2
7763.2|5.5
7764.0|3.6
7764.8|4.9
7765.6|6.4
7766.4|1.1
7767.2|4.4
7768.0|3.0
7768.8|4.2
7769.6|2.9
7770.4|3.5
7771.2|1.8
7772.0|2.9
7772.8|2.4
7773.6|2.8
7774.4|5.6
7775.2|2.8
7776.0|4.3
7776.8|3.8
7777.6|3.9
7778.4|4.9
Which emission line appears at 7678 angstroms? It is [S II] 6716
